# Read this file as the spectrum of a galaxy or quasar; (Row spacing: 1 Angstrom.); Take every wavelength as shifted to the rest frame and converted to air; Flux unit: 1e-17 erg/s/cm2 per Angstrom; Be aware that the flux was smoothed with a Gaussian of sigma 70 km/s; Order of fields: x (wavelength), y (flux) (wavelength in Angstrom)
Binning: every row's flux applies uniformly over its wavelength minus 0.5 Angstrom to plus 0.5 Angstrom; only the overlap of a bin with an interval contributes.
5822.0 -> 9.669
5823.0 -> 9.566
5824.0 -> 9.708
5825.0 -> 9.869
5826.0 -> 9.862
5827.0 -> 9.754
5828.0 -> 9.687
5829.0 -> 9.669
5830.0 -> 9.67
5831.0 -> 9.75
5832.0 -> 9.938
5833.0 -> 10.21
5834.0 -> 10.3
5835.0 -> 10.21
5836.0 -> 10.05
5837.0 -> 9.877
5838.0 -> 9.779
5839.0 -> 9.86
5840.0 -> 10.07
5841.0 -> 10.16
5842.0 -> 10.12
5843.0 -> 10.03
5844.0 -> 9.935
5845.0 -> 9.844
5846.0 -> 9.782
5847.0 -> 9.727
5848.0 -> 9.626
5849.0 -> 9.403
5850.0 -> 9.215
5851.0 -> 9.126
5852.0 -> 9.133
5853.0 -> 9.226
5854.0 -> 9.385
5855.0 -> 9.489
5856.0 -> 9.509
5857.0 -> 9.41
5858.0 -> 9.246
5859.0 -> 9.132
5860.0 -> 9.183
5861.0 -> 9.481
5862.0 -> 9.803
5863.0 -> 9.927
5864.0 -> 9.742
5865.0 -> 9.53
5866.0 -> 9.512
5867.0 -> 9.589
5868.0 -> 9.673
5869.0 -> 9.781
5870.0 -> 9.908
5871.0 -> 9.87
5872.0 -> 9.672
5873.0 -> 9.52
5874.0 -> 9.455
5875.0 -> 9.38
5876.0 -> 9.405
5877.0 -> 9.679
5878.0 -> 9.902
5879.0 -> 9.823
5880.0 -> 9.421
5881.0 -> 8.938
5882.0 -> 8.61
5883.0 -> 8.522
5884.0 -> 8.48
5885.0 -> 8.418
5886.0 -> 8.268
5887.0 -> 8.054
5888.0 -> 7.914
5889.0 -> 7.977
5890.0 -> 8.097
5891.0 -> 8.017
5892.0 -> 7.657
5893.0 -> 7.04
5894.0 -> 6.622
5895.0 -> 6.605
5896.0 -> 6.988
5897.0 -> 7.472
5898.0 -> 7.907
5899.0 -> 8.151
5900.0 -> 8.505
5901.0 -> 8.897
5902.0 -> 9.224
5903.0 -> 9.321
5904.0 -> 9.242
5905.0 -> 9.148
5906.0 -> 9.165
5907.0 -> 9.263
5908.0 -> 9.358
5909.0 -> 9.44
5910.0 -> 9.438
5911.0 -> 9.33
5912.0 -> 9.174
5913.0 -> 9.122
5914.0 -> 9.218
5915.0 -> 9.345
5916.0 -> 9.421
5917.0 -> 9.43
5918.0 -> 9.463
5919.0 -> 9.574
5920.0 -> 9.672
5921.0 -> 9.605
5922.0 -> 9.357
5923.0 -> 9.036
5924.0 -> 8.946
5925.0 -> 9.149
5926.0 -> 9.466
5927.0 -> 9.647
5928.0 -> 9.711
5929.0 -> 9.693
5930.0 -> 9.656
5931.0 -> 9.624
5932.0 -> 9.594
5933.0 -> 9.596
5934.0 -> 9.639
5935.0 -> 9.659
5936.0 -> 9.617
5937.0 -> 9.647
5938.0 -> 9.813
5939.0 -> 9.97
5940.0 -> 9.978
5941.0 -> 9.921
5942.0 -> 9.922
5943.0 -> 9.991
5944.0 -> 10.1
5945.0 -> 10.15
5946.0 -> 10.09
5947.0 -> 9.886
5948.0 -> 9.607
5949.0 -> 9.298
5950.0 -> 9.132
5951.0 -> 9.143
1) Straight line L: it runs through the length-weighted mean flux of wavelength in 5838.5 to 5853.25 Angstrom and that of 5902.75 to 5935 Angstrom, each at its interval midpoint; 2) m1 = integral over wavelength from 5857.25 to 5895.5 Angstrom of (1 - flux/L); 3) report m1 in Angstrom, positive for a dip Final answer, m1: 2.5 Angstrom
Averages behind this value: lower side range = 9.69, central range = 8.95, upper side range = 9.41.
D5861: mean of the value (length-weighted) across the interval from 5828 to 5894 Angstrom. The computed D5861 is 9.35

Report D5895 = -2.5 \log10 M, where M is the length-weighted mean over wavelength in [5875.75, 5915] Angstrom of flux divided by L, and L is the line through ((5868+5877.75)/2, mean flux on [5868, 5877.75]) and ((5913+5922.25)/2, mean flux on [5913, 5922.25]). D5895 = 0.11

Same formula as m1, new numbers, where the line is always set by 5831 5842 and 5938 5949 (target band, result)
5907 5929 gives 1.3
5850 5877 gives 1.4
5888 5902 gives 3.1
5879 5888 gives 1.2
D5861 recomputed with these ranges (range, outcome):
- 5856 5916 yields 8.94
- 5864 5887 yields 9.32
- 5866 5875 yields 9.66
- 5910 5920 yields 9.36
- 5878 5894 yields 8.34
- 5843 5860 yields 9.46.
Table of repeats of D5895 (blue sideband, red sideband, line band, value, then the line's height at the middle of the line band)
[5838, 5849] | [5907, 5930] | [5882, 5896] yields 0.22 mag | 9.59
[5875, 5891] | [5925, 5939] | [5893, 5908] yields 0.10 mag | 9.08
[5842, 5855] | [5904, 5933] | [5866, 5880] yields -0.02 mag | 9.5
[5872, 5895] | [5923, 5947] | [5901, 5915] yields -0.02 mag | 9.12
